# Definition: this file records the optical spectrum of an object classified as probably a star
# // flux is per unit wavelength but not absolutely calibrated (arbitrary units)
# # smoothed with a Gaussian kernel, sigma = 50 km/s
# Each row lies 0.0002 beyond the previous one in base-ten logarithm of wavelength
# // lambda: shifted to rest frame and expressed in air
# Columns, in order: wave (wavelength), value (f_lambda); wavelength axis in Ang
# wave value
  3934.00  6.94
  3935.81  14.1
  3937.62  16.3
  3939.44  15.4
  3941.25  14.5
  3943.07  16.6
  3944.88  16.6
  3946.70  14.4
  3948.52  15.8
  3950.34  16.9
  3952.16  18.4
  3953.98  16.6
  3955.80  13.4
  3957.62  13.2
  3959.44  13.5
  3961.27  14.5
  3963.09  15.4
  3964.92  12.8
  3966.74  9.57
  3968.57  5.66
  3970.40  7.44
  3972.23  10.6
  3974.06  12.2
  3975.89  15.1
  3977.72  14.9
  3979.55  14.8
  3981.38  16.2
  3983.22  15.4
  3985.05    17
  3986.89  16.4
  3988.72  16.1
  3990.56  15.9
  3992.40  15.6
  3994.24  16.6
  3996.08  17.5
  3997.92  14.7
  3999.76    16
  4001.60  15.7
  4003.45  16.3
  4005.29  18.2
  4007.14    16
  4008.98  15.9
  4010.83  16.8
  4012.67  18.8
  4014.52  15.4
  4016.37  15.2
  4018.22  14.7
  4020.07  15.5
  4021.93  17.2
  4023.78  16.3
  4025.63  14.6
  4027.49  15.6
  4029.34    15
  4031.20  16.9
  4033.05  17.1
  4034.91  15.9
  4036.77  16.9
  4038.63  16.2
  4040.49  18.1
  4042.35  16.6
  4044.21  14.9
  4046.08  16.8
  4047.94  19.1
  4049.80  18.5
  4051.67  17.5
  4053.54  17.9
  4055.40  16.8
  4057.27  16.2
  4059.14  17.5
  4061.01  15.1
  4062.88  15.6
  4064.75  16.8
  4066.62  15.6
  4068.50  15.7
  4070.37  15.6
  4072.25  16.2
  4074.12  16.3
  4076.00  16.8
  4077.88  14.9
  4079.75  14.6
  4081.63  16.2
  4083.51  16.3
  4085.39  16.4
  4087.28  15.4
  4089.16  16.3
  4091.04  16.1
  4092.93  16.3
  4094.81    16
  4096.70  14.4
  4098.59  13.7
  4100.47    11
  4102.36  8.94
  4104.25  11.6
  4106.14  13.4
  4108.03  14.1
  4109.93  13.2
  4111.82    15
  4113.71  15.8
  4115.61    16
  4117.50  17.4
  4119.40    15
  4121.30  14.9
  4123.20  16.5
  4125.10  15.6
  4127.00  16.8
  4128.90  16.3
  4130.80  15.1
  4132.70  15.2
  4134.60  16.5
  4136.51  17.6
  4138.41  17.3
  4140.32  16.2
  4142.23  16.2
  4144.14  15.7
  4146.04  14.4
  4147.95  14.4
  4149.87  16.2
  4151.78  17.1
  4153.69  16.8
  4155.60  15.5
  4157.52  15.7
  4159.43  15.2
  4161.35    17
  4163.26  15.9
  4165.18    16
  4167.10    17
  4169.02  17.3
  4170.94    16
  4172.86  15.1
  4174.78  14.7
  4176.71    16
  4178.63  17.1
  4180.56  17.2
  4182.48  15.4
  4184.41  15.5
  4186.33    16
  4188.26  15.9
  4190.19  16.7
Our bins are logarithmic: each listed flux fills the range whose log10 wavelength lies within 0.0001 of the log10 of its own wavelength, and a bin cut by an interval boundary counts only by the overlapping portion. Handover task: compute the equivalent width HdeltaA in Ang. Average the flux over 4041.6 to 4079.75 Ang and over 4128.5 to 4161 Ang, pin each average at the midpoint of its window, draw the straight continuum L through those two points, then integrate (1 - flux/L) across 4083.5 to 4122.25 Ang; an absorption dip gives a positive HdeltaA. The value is 3.9 Ang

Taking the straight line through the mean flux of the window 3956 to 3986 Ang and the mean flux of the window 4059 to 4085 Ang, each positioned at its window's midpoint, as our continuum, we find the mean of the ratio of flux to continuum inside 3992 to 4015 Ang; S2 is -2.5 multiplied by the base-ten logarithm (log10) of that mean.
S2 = -0.179 mag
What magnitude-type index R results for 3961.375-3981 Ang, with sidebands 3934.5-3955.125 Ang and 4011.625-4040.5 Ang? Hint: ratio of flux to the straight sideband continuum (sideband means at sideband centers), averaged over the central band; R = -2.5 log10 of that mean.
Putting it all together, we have 0.30 mag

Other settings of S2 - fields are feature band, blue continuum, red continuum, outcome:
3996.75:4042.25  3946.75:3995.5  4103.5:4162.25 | -0.11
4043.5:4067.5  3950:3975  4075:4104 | -0.18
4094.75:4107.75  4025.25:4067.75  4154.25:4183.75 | 0.29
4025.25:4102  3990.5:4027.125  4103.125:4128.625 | -0.03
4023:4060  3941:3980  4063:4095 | -0.10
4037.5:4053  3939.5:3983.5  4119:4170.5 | -0.16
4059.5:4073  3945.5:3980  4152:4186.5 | -0.08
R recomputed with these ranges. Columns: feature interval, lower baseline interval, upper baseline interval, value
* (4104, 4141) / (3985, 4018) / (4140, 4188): 0.04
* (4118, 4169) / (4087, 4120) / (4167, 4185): -0.05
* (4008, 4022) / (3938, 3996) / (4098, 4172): -0.10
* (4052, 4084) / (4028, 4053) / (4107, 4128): 0.02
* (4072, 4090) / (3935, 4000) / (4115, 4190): -0.03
